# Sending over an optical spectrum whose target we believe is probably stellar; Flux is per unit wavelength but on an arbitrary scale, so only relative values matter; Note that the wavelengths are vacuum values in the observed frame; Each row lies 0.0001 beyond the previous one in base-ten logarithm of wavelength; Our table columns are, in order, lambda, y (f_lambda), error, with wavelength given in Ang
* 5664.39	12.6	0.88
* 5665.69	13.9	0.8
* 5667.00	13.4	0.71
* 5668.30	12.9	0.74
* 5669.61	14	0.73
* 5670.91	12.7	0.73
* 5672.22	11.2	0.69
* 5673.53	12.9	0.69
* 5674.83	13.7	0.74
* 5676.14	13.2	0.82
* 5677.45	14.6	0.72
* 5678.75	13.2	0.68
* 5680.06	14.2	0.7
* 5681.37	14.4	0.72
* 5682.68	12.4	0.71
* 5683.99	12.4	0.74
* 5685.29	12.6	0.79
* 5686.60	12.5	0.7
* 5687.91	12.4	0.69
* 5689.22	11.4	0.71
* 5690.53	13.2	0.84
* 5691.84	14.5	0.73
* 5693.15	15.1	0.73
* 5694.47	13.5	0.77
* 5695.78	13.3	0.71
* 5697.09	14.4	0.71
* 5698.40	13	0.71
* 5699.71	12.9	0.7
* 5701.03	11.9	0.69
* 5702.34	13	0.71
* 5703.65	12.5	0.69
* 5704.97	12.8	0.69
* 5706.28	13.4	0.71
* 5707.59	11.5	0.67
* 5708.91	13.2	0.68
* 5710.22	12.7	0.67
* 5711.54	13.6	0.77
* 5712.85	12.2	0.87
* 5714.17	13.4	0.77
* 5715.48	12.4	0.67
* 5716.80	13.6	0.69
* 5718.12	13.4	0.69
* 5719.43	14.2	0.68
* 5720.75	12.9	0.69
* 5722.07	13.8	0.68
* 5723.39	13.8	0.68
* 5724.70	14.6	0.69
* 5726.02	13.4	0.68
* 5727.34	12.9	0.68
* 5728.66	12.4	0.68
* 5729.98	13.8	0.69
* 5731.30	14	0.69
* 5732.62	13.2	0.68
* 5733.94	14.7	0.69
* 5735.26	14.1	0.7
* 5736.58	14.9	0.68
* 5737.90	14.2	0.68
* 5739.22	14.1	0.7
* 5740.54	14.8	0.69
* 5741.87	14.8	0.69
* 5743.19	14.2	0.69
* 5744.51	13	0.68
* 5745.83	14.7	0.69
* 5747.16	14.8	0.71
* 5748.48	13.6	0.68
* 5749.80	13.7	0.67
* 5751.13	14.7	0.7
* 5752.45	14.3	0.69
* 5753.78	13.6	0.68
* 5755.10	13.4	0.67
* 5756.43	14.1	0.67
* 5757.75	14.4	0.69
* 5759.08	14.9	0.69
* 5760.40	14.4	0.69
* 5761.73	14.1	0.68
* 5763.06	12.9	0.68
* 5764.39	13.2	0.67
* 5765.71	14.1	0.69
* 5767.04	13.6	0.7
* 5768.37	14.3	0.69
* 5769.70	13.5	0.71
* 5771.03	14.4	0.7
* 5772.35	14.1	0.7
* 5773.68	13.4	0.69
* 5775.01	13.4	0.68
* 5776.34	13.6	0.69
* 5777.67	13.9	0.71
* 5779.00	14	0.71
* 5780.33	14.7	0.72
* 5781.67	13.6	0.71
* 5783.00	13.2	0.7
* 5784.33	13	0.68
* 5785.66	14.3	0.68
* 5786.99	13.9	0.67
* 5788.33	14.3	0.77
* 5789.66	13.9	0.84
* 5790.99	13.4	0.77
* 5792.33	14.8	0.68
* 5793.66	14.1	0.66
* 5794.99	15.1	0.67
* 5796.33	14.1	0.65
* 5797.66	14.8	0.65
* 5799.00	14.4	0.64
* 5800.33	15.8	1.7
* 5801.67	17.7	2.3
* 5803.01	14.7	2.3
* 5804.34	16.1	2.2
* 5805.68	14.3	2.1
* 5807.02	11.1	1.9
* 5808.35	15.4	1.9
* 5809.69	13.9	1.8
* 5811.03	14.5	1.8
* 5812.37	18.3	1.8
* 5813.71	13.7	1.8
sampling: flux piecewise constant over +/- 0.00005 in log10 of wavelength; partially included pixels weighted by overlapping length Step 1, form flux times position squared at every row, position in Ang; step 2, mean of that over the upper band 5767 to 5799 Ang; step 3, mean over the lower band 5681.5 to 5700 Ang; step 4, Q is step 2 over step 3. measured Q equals 1.10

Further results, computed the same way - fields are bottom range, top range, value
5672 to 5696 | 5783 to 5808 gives 1.13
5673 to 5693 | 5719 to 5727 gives 1.05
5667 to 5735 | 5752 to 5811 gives 1.10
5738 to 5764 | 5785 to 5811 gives 1.05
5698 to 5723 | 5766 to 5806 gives 1.13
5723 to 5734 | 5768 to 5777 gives 1.03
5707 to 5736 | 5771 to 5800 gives 1.07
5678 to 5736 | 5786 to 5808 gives 1.13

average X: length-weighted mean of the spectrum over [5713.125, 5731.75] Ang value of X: 13.4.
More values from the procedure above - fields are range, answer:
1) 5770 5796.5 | 14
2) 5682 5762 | 13.5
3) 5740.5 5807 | 14.2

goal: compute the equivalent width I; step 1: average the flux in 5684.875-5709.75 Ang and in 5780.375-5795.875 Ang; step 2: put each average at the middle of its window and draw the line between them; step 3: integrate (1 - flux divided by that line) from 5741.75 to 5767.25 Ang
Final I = -0.7 Ang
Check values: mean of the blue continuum 13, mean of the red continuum 14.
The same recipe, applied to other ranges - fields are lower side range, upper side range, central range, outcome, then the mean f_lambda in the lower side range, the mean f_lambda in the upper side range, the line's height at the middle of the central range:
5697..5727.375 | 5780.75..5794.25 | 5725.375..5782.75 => -1.75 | 13.1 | 13.9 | 13.5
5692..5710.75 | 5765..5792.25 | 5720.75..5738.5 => -0.54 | 13.1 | 13.8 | 13.4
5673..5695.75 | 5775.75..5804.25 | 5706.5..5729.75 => 0.79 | 13.3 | 14.4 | 13.7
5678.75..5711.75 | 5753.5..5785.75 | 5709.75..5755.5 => -1.08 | 13.1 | 13.8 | 13.5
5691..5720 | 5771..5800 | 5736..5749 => -0.70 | 13.2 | 14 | 13.6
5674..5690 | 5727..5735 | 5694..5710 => 0.41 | 13.1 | 13.6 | 13.3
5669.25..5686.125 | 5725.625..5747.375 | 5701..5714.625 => 0.82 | 13.2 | 14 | 13.6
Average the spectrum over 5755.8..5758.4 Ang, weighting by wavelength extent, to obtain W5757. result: 14.3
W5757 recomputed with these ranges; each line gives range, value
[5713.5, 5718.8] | 13.2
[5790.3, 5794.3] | 14.1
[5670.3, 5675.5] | 12.6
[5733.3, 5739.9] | 14.4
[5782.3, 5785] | 13.1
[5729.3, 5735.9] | 14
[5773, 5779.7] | 13.7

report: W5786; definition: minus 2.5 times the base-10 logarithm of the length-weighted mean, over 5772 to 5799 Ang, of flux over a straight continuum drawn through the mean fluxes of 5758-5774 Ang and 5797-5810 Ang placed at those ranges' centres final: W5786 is 0.032 mag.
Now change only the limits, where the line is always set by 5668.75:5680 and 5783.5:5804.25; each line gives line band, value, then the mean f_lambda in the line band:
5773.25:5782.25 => 0.05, 13.8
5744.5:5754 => 0.00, 14.1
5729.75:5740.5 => -0.02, 14.2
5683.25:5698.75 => 0.02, 13.2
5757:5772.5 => 0.02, 14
